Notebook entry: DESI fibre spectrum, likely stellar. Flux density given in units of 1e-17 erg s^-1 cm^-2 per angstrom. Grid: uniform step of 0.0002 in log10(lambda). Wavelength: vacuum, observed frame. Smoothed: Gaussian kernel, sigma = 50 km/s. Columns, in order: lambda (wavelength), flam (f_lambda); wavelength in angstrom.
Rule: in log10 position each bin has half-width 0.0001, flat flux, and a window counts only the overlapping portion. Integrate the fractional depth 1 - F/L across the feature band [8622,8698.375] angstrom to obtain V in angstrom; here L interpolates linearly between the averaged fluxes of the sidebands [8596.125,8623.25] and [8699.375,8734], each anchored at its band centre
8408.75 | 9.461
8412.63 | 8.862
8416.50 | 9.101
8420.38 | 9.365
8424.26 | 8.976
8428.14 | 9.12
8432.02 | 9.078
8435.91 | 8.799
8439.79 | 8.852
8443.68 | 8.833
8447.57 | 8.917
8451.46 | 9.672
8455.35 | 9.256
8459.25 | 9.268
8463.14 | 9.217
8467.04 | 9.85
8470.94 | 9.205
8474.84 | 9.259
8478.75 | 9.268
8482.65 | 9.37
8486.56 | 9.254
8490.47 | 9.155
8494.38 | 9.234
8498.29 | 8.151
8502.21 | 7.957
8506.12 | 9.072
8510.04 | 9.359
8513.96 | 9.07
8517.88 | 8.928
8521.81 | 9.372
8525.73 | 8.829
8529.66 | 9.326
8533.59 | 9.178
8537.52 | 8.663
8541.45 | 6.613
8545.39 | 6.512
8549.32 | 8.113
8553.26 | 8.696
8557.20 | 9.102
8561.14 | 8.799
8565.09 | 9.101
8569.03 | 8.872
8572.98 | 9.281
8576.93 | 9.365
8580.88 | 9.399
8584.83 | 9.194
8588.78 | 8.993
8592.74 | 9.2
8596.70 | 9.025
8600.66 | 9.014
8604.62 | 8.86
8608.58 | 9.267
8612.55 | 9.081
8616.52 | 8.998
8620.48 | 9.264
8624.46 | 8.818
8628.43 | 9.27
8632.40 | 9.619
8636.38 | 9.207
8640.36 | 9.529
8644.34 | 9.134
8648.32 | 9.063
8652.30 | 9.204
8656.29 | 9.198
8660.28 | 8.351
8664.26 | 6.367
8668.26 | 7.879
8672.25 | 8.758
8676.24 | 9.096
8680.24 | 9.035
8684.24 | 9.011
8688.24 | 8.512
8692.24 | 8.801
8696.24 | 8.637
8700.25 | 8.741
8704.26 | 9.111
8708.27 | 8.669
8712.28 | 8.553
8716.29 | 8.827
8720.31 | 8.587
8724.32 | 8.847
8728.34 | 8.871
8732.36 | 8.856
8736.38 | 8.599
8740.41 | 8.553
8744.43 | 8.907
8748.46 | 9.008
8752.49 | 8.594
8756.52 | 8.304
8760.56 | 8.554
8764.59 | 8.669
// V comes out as 1.01 angstrom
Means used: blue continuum 9.07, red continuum 8.79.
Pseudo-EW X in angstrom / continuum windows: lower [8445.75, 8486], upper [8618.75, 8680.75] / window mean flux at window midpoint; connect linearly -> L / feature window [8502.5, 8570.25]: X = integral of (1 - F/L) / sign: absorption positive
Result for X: 3.6 angstrom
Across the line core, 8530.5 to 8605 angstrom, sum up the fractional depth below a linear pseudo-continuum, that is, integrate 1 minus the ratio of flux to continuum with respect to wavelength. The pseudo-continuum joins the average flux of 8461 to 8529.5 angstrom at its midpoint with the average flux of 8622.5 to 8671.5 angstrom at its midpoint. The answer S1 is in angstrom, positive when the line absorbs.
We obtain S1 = 1.8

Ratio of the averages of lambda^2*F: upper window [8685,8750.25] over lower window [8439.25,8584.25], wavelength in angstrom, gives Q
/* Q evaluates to 1.0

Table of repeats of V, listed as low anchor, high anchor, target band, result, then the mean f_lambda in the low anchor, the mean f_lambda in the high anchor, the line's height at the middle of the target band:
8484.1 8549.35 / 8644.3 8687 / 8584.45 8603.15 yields -0.9 angstrom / 8.65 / 8.62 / 8.64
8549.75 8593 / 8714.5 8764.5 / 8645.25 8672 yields 1.4 angstrom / 9.05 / 8.71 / 8.87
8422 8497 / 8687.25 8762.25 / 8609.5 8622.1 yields -0.3 angstrom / 9.18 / 8.72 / 8.91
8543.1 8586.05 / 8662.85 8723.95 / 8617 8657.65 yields -2.6 angstrom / 8.74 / 8.6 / 8.66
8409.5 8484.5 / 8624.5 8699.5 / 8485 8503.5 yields 0.7 angstrom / 9.18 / 8.81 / 9.1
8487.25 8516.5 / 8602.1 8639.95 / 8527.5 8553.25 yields 2.4 angstrom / 8.88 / 9.17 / 8.97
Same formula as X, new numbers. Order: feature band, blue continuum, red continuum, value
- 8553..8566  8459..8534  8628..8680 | 0.1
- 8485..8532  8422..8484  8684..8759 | 0.6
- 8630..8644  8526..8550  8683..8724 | -1.5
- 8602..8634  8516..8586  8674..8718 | -1.3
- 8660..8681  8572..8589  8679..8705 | 1.7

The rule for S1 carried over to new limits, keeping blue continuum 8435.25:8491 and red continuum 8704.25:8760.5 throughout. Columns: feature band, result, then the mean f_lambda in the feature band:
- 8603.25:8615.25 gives -0.2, 9.07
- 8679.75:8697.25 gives 0.0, 8.79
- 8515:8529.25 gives 0.1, 9.07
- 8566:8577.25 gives -0.1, 9.14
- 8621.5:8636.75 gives -0.6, 9.23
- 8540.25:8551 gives 2.4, 7.09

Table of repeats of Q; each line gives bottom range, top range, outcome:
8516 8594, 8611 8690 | 1.03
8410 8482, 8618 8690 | 1.01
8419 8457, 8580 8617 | 1.04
